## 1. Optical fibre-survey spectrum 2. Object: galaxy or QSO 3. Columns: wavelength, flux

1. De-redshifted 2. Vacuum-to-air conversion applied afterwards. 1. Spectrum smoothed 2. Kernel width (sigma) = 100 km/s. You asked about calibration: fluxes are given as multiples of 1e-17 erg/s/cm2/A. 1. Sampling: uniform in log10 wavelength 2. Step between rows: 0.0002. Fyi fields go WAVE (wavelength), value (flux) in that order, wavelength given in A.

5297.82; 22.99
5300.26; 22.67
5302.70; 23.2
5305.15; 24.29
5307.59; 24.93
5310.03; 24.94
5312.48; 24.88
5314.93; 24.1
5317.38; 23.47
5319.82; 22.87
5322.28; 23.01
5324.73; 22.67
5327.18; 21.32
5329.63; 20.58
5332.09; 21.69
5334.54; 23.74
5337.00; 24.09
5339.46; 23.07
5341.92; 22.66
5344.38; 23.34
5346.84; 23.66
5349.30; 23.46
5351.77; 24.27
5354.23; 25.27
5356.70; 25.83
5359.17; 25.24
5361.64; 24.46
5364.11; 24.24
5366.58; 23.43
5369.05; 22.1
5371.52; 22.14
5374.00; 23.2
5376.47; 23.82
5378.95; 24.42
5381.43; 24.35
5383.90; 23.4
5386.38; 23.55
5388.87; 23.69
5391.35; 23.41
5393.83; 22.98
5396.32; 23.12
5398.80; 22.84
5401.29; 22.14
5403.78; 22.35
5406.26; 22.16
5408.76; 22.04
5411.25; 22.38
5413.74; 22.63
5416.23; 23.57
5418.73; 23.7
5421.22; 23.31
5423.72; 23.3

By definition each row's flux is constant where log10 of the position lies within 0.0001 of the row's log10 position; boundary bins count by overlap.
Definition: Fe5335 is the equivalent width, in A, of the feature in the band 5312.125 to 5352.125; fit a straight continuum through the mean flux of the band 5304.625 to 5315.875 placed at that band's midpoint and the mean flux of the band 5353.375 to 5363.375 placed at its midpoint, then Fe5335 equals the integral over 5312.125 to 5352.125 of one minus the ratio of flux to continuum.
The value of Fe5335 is 2.9 A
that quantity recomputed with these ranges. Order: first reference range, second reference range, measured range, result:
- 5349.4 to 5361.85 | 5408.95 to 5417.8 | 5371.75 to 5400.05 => 0.4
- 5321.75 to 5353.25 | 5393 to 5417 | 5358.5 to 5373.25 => -0.5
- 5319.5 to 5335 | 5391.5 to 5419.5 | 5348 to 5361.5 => -1.5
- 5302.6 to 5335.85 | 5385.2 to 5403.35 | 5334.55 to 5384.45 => -1.4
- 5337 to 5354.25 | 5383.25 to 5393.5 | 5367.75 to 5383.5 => 0.1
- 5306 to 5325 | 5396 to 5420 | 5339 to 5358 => -0.4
